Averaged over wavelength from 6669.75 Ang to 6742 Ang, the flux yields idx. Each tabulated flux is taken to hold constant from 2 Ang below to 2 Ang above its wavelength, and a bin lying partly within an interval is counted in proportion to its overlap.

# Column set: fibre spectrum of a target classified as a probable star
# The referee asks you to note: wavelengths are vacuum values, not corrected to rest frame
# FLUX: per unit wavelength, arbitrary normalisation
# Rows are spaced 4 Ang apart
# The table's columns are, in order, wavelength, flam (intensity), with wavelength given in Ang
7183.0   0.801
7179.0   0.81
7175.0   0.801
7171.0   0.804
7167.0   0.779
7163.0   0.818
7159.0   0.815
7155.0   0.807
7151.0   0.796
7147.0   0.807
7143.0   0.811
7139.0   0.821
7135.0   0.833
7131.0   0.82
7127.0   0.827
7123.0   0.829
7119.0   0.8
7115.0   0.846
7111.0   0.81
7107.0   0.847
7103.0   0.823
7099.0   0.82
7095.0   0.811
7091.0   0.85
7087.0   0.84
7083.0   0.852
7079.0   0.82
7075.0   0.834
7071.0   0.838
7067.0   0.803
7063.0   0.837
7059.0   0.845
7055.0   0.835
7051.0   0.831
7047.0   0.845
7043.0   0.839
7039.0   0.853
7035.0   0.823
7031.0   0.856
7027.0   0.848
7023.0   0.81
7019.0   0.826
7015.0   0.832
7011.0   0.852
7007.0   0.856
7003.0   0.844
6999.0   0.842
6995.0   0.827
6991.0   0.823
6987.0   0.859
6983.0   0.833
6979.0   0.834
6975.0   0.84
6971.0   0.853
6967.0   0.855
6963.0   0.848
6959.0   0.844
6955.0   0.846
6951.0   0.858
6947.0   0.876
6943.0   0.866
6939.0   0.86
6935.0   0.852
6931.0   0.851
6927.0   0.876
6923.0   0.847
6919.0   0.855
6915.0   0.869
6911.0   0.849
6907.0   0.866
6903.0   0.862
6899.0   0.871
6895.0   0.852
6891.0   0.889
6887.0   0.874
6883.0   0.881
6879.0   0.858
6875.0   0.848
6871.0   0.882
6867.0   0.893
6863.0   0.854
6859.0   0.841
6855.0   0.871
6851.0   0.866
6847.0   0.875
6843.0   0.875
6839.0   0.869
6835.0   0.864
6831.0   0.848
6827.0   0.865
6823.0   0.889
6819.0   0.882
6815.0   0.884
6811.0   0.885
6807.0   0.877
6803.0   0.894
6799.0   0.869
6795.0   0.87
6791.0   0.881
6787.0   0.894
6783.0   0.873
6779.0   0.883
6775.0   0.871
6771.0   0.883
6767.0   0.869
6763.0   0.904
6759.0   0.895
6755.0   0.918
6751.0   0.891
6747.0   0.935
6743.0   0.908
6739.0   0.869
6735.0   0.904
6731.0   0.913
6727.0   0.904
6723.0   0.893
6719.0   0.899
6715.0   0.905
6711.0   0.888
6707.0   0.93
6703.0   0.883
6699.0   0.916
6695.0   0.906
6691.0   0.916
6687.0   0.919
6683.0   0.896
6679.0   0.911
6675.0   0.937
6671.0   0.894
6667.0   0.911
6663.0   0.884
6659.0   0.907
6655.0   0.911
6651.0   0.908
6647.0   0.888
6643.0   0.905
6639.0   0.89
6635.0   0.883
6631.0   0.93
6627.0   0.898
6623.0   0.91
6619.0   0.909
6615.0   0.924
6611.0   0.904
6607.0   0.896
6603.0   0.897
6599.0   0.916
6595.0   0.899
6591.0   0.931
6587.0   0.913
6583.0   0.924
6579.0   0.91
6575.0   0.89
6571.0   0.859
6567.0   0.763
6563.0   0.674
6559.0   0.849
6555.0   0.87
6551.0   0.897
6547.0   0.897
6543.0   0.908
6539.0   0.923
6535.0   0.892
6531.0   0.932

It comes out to 0.905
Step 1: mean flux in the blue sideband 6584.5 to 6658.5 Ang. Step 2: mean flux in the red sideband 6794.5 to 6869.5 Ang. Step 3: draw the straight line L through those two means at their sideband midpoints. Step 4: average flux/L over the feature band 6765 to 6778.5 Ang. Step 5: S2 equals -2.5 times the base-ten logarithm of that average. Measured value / 0.01 mag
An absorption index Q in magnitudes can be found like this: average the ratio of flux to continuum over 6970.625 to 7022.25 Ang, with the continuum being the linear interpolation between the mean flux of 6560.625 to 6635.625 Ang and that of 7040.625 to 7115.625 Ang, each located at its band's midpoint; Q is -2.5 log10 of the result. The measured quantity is 0.00 mag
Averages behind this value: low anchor 0.886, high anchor 0.833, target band 0.839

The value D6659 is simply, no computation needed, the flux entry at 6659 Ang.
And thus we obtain 0.907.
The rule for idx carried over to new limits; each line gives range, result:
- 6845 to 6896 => 0.868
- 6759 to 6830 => 0.881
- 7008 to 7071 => 0.836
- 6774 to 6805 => 0.88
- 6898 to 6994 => 0.853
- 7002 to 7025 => 0.836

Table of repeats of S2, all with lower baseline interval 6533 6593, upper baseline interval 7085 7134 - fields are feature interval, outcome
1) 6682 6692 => -0.06 mag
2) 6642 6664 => -0.04 mag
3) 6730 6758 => -0.06 mag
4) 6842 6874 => -0.03 mag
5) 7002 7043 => -0.01 mag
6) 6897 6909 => -0.03 mag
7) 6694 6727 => -0.05 mag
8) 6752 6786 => -0.04 mag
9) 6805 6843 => -0.03 mag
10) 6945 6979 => -0.02 mag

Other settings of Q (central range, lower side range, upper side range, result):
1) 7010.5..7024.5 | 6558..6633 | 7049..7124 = 0.01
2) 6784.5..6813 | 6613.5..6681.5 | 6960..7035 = 0.00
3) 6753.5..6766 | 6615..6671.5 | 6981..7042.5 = -0.02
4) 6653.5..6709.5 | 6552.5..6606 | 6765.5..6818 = -0.04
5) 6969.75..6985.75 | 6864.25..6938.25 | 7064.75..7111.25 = 0.01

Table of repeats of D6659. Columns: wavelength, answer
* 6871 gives 0.882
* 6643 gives 0.905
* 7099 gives 0.82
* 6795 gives 0.87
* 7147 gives 0.807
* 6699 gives 0.916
